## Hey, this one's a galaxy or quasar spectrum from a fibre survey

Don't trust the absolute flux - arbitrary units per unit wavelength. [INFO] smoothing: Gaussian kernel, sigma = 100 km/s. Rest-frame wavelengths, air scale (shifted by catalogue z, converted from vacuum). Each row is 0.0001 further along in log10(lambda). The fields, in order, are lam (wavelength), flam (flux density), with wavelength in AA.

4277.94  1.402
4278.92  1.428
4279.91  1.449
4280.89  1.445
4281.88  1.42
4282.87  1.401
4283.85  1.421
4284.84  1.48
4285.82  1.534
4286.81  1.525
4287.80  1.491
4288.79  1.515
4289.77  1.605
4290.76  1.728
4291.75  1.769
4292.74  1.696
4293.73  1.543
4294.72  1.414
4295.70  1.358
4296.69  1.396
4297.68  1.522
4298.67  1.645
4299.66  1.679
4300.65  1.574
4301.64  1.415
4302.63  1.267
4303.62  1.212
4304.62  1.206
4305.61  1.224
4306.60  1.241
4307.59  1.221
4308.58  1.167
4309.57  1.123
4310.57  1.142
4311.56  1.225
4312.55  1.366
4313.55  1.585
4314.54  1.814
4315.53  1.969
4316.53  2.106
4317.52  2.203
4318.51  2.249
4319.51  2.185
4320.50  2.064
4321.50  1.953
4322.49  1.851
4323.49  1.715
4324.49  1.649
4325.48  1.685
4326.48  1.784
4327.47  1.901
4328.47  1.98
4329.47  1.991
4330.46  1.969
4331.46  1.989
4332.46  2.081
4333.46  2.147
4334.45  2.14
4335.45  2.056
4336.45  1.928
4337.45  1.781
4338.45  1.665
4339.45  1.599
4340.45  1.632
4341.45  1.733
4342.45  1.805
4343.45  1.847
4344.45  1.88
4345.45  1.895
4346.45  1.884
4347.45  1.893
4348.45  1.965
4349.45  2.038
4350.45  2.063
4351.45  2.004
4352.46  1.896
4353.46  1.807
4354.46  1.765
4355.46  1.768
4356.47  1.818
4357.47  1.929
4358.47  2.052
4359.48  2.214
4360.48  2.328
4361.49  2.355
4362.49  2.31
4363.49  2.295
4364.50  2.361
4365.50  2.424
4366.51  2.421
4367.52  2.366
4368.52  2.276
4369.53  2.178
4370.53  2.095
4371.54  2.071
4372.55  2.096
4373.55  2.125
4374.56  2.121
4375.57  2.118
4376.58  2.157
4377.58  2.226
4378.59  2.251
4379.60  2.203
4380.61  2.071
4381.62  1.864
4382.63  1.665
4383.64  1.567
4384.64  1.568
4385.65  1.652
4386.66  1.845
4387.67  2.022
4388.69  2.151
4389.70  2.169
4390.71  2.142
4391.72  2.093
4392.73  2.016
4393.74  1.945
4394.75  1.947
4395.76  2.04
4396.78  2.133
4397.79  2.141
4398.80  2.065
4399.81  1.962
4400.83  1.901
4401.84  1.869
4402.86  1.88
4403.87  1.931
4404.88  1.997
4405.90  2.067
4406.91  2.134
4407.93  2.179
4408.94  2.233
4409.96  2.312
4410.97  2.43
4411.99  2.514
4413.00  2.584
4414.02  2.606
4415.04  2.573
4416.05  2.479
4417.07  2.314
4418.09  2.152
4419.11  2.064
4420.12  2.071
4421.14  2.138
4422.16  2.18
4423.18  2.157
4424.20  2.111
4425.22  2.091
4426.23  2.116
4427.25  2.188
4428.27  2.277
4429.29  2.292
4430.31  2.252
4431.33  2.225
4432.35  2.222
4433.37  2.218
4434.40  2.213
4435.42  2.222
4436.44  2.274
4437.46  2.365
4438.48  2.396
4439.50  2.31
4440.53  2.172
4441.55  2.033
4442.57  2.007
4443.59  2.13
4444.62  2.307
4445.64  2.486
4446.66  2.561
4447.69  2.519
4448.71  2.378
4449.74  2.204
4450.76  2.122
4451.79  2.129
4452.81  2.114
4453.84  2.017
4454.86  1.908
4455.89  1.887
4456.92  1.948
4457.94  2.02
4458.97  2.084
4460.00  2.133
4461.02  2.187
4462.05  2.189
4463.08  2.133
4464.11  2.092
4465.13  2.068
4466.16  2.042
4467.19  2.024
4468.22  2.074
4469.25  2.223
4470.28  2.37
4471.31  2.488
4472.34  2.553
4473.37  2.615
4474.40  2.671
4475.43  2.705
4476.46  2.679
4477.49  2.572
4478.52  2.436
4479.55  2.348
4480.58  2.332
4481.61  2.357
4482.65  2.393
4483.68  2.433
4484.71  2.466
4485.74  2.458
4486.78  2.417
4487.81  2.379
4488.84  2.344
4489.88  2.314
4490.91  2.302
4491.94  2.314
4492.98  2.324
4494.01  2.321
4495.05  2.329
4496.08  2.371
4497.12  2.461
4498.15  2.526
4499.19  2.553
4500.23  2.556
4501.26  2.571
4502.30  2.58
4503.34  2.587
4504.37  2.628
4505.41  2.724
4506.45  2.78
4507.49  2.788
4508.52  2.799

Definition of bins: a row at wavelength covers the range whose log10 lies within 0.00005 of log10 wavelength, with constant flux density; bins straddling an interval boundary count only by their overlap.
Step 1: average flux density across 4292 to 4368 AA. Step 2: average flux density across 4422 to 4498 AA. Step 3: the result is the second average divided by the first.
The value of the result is 1.26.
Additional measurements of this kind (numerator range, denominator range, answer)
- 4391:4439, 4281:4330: 1.37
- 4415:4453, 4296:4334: 1.34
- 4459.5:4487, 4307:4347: 1.31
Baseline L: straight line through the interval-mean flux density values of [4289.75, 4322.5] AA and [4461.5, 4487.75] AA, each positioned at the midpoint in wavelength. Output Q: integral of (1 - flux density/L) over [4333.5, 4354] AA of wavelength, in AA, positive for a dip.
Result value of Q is -1.52 AA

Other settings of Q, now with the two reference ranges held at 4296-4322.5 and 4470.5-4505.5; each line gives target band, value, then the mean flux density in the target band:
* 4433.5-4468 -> 1.6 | 2.17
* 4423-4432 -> -0.1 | 2.19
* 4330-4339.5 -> -1.4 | 1.95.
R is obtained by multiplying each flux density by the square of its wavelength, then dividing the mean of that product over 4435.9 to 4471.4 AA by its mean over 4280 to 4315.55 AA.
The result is 1.6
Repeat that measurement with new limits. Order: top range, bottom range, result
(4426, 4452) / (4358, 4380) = 1.05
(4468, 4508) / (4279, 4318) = 1.81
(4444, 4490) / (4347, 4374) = 1.14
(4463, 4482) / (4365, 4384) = 1.16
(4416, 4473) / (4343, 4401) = 1.11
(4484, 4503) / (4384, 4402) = 1.28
